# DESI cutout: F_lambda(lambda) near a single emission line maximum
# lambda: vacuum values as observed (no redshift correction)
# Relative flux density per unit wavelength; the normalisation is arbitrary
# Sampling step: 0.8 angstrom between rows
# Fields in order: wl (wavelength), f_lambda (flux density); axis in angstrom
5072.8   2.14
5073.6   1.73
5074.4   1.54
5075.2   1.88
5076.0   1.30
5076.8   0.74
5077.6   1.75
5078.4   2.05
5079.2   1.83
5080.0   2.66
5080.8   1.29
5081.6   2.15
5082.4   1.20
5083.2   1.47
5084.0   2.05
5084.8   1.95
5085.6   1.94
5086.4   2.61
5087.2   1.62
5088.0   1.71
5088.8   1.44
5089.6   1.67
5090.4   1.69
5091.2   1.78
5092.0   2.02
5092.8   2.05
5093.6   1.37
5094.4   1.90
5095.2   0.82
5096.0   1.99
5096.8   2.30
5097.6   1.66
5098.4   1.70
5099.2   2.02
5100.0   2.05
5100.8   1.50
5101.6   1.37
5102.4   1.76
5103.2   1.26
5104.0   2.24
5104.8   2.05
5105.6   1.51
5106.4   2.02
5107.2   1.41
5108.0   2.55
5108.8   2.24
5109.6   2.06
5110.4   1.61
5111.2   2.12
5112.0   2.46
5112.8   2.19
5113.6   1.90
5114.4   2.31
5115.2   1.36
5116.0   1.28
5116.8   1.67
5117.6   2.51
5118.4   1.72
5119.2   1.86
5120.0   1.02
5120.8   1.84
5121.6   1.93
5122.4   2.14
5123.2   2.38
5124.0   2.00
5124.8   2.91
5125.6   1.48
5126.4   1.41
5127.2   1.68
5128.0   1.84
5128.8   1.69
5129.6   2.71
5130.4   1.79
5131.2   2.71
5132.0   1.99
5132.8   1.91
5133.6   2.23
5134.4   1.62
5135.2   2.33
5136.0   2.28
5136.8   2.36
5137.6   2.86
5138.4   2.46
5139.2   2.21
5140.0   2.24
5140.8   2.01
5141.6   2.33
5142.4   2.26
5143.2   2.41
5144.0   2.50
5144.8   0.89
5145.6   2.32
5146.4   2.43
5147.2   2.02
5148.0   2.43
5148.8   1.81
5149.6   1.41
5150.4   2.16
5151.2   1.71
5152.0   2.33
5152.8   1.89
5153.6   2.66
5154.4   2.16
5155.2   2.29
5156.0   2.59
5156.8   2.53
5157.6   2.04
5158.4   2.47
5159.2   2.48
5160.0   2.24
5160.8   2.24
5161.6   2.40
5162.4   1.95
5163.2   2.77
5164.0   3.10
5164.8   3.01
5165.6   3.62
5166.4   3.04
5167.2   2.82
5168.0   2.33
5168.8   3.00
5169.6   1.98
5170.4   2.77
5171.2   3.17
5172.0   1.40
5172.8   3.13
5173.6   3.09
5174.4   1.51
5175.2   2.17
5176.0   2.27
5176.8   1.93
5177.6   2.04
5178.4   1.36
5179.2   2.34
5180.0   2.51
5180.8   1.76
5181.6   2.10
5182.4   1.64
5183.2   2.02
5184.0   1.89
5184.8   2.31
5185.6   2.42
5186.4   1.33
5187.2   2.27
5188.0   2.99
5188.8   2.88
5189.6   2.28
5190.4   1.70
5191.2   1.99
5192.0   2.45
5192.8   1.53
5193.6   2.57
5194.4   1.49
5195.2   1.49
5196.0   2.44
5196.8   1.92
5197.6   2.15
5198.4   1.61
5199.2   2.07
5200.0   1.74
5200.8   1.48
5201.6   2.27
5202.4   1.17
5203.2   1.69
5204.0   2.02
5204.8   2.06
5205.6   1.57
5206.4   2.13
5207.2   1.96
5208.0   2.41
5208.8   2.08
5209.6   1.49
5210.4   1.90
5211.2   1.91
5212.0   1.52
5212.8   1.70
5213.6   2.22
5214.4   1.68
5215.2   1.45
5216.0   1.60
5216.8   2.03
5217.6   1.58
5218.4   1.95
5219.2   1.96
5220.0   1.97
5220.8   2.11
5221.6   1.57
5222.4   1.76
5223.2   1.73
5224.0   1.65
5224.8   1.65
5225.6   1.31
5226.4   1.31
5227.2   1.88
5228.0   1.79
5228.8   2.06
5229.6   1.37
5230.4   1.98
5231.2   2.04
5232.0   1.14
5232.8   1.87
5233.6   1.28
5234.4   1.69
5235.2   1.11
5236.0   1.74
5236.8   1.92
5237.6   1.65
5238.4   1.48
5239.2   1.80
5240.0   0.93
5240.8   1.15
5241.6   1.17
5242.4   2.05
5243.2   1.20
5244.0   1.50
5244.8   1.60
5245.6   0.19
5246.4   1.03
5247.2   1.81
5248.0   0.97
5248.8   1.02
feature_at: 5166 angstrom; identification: C III]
